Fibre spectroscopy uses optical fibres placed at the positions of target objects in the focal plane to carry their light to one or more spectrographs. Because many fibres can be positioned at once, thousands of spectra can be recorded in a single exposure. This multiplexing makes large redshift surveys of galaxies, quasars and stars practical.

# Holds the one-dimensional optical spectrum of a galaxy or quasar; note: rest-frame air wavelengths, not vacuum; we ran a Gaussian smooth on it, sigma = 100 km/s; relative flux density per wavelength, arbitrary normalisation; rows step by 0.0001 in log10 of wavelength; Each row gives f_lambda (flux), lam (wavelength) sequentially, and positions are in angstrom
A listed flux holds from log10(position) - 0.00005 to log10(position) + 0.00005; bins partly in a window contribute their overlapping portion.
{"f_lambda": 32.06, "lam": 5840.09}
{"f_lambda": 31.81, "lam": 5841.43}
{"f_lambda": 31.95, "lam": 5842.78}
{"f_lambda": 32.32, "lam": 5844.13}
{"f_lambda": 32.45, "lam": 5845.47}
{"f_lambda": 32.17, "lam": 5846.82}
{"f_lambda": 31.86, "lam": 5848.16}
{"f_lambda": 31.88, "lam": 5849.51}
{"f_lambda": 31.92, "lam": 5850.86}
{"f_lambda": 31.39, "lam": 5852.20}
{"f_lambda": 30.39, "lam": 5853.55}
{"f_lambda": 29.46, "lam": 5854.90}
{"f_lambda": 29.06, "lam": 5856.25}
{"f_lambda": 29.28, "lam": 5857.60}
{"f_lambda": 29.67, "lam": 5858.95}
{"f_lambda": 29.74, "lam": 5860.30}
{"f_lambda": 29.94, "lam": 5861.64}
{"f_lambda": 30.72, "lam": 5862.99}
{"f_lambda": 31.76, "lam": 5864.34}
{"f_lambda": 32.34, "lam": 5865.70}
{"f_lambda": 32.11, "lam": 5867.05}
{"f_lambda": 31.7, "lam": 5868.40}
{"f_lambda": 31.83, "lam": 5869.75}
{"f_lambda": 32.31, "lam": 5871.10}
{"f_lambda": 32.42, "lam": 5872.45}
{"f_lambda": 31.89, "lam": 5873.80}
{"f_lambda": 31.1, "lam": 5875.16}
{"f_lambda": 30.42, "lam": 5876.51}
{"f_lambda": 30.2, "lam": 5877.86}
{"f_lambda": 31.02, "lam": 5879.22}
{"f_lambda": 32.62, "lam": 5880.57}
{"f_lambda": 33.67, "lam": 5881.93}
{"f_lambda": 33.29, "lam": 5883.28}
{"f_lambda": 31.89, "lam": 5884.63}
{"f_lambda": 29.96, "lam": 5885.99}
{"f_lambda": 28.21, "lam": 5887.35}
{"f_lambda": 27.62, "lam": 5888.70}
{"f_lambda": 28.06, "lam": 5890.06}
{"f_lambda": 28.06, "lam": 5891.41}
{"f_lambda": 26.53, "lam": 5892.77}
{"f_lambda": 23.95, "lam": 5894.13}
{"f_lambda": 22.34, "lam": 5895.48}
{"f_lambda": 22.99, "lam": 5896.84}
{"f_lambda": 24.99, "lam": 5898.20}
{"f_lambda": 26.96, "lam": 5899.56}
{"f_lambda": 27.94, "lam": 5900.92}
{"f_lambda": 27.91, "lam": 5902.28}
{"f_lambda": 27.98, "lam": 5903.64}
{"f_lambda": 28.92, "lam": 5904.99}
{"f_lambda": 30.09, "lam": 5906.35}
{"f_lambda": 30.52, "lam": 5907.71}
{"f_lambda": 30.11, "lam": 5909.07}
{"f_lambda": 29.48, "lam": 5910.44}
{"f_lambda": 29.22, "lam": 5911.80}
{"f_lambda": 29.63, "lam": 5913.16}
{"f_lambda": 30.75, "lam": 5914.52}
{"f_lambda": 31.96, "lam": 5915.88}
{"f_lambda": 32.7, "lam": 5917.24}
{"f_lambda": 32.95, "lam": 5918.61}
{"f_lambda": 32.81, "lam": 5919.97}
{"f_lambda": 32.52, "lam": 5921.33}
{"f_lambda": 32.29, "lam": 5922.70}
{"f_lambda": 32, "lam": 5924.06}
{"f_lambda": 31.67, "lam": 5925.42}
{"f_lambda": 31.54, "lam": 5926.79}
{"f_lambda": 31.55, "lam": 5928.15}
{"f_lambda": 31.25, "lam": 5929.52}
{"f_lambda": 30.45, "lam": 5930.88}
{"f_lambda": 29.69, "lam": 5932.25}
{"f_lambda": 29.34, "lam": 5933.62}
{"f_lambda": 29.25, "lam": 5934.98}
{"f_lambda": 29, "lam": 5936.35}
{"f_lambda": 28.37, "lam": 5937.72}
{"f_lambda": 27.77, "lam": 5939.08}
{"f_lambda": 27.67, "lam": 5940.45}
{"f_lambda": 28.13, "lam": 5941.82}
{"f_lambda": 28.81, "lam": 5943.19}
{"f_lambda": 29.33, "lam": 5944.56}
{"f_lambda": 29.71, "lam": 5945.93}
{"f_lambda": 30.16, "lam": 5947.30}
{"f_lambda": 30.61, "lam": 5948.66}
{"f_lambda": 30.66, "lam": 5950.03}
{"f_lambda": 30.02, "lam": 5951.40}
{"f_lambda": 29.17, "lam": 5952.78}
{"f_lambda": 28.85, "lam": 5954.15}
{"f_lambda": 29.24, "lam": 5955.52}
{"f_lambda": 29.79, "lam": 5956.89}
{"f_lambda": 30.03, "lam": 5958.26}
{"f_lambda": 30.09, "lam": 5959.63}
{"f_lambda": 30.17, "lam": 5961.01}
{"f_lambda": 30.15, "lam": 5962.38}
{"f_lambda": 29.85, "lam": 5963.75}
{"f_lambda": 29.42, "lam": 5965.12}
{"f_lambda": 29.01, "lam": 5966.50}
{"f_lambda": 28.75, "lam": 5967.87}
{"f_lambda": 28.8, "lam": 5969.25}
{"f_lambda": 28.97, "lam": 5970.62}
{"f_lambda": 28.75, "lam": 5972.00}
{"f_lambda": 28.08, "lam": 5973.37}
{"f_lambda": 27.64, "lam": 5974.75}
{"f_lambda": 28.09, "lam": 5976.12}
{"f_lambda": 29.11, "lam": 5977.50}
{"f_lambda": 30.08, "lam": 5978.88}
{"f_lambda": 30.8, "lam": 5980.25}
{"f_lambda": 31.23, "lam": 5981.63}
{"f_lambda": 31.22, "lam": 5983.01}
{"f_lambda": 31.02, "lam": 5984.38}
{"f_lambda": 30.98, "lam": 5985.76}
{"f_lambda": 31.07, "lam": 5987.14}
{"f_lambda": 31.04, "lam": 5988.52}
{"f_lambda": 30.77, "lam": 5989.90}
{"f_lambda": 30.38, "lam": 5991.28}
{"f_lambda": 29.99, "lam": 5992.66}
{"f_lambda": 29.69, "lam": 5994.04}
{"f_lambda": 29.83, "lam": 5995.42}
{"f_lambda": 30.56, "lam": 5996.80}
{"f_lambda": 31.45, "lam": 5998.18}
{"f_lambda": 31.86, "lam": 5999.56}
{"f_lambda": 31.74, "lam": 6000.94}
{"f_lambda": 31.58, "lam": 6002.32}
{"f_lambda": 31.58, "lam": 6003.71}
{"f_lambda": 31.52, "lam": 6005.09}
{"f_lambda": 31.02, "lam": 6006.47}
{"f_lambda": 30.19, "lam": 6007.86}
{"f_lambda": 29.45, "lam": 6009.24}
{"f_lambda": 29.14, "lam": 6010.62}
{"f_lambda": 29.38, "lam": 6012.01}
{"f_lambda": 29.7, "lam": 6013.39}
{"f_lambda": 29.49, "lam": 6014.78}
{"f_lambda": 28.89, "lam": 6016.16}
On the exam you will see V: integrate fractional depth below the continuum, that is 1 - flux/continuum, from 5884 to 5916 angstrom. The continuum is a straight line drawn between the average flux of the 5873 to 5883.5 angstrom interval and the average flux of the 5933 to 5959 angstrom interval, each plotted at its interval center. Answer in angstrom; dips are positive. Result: 2.9 angstrom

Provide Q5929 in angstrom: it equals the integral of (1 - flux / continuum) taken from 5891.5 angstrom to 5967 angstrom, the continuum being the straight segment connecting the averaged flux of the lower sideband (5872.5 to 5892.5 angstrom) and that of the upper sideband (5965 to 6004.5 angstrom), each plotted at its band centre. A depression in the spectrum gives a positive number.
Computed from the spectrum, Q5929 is 2.3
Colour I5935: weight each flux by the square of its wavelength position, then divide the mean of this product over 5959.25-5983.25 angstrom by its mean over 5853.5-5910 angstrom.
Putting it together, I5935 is 1.03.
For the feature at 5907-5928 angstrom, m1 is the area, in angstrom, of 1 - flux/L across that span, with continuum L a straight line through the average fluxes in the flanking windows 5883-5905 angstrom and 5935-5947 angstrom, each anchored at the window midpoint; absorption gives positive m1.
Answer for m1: -2.5 angstrom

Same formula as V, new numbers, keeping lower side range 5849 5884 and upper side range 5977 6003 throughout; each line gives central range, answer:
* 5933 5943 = 0.8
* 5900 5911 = 0.7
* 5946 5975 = 1.3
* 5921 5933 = -0.1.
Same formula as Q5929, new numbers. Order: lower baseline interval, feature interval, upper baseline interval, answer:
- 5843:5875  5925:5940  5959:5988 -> 0.2 angstrom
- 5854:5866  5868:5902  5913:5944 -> 1.2 angstrom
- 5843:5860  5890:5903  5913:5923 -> 2.4 angstrom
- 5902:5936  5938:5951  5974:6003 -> 0.6 angstrom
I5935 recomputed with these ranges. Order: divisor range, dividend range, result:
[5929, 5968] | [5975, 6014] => 1.05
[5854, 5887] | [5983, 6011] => 1.03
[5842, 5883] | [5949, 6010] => 1.00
